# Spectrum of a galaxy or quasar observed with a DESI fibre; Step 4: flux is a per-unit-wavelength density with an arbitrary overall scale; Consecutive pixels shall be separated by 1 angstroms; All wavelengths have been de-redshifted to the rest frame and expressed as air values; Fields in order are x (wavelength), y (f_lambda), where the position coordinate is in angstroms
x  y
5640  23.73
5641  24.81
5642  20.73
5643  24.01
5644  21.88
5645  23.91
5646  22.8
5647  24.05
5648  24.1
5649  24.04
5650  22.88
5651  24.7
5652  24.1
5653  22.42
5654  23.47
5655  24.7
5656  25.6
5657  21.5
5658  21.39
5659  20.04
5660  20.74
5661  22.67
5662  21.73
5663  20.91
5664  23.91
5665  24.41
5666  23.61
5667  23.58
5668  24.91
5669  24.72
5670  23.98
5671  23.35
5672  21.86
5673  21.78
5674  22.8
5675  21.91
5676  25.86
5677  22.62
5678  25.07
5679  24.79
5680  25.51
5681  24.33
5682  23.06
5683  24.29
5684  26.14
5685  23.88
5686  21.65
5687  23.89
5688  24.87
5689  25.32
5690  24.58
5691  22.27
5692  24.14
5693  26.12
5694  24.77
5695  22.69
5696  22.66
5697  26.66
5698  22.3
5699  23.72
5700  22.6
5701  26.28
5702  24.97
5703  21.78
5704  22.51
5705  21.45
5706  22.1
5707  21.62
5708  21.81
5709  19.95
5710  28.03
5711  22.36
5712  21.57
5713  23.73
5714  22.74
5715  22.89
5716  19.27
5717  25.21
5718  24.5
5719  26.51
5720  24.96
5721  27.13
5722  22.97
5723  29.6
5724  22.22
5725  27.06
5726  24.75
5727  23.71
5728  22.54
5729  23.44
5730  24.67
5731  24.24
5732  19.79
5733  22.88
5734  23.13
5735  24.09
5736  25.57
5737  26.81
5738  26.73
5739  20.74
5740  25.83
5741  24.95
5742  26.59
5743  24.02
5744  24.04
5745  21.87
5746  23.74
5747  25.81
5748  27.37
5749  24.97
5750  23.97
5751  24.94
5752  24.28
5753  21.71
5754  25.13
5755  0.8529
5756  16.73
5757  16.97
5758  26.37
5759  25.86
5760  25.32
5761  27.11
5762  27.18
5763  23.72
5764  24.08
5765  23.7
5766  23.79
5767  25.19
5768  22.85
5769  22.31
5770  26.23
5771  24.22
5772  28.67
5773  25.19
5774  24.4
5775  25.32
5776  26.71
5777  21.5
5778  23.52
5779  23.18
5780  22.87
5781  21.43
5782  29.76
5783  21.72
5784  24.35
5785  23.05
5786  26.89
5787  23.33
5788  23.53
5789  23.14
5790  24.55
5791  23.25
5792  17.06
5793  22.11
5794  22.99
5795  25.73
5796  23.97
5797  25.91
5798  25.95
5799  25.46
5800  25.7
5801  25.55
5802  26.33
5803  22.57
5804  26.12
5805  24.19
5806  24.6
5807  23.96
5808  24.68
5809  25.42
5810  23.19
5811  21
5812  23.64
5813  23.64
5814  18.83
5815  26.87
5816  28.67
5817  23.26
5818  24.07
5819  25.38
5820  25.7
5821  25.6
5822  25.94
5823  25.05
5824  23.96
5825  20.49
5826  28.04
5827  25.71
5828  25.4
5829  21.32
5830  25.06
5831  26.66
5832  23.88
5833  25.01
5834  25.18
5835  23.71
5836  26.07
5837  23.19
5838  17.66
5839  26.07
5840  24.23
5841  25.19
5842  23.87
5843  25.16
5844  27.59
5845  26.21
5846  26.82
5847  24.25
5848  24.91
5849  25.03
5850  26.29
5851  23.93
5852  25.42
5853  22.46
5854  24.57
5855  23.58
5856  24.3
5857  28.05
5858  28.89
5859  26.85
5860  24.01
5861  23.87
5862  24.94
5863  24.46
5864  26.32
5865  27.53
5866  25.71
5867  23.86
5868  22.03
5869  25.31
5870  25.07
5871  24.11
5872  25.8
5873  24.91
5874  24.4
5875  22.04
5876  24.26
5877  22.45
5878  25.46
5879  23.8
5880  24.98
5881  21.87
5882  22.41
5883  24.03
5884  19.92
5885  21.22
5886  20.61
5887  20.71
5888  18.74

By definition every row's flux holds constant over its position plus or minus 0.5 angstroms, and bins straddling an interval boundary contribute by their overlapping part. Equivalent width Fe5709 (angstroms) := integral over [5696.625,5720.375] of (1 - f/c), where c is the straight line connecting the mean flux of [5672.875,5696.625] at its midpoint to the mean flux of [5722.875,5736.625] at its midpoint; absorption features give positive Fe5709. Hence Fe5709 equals 0.7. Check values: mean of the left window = 24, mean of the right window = 24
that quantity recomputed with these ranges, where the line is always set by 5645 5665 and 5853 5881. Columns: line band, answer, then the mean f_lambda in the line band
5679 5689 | -0.4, 24.3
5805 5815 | 0.3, 23.4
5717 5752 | -1.4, 24.6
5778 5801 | 0.2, 23.9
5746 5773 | 0.5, 23.5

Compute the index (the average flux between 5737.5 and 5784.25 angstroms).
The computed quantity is 23.8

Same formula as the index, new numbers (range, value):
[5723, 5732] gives 24.1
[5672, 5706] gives 23.8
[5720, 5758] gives 23.5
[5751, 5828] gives 23.9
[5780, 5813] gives 24.1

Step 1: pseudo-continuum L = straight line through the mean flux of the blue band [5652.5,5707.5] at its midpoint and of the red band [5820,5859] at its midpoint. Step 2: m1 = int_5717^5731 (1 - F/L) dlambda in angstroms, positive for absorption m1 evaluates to -0.6 angstroms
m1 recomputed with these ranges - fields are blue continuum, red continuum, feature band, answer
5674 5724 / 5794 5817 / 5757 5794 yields 0.33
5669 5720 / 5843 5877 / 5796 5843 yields 0.32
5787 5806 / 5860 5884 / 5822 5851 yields -0.66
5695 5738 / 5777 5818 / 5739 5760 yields 0.92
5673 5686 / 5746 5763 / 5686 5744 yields -1.17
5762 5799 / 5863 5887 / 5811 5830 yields -0.38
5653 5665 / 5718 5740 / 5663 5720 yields -0.53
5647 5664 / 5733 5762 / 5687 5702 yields -0.71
